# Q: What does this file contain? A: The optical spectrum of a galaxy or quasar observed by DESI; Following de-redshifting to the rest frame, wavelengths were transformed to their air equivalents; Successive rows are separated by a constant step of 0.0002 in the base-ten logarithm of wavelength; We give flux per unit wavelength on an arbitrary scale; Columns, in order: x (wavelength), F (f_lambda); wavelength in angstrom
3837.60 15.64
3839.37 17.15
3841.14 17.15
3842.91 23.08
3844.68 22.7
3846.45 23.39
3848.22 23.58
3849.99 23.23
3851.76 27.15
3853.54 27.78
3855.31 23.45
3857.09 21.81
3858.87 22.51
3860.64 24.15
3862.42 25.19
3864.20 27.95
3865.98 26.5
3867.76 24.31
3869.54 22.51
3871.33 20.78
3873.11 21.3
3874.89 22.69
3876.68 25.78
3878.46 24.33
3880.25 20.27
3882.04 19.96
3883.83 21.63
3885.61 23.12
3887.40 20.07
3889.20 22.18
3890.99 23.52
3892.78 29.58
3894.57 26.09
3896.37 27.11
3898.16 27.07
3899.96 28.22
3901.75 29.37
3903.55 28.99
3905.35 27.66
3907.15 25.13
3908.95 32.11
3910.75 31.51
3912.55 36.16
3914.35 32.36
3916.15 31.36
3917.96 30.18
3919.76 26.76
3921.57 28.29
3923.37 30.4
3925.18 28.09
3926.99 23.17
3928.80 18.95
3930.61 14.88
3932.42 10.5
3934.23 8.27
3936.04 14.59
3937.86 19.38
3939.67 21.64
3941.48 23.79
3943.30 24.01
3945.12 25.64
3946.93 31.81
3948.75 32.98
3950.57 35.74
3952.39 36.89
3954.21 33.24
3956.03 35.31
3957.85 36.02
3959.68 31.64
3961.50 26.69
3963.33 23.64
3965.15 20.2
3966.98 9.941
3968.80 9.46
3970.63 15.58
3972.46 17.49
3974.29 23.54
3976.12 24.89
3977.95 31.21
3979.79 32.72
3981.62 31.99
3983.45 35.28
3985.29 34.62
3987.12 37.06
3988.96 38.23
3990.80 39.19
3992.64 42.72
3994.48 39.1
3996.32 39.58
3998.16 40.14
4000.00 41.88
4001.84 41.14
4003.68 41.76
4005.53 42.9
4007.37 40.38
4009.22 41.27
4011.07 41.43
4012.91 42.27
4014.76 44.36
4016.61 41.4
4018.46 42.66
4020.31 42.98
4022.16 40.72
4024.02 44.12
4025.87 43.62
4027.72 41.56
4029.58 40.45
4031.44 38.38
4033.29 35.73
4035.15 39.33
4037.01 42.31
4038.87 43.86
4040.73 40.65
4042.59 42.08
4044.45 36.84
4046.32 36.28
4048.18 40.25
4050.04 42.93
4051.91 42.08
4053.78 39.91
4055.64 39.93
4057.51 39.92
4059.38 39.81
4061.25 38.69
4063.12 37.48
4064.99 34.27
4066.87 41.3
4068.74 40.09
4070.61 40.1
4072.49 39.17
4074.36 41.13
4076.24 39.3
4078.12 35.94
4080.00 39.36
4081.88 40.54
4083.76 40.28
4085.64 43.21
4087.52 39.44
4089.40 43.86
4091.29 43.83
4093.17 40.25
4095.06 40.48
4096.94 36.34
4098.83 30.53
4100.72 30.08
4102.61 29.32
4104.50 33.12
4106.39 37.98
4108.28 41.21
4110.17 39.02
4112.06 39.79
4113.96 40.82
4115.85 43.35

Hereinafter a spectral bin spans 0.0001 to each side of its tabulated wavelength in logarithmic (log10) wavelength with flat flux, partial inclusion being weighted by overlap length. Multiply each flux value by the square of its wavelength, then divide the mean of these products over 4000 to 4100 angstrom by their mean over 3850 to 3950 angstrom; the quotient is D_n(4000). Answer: 1.8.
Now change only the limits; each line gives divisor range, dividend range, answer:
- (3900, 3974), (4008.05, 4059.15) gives 1.69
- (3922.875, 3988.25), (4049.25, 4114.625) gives 1.63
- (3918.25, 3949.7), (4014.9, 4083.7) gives 1.87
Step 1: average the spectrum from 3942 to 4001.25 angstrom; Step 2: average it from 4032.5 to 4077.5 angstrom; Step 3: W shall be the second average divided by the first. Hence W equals 1.30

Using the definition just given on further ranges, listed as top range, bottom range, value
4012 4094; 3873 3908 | 1.63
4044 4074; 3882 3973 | 1.55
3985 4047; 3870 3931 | 1.57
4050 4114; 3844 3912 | 1.56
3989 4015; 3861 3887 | 1.77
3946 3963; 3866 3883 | 1.46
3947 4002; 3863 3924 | 1.18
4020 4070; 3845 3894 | 1.70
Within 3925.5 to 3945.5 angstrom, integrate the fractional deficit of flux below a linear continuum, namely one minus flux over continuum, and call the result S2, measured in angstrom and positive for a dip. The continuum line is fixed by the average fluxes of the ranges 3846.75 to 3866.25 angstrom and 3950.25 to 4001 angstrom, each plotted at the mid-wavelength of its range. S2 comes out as 7.0 angstrom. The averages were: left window 24.8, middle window 18.7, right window 30.8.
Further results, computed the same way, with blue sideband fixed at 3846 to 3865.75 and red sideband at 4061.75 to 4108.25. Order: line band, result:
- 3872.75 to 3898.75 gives 2.75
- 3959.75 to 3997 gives 3.98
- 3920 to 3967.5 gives 7.84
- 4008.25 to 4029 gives -4.85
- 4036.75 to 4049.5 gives -1.61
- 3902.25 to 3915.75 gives -1.32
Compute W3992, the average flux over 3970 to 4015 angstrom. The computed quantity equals 36.1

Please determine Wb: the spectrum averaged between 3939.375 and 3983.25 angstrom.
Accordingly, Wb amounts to 26.7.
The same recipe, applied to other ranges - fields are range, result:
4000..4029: 42.1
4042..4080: 39.3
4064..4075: 39.3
